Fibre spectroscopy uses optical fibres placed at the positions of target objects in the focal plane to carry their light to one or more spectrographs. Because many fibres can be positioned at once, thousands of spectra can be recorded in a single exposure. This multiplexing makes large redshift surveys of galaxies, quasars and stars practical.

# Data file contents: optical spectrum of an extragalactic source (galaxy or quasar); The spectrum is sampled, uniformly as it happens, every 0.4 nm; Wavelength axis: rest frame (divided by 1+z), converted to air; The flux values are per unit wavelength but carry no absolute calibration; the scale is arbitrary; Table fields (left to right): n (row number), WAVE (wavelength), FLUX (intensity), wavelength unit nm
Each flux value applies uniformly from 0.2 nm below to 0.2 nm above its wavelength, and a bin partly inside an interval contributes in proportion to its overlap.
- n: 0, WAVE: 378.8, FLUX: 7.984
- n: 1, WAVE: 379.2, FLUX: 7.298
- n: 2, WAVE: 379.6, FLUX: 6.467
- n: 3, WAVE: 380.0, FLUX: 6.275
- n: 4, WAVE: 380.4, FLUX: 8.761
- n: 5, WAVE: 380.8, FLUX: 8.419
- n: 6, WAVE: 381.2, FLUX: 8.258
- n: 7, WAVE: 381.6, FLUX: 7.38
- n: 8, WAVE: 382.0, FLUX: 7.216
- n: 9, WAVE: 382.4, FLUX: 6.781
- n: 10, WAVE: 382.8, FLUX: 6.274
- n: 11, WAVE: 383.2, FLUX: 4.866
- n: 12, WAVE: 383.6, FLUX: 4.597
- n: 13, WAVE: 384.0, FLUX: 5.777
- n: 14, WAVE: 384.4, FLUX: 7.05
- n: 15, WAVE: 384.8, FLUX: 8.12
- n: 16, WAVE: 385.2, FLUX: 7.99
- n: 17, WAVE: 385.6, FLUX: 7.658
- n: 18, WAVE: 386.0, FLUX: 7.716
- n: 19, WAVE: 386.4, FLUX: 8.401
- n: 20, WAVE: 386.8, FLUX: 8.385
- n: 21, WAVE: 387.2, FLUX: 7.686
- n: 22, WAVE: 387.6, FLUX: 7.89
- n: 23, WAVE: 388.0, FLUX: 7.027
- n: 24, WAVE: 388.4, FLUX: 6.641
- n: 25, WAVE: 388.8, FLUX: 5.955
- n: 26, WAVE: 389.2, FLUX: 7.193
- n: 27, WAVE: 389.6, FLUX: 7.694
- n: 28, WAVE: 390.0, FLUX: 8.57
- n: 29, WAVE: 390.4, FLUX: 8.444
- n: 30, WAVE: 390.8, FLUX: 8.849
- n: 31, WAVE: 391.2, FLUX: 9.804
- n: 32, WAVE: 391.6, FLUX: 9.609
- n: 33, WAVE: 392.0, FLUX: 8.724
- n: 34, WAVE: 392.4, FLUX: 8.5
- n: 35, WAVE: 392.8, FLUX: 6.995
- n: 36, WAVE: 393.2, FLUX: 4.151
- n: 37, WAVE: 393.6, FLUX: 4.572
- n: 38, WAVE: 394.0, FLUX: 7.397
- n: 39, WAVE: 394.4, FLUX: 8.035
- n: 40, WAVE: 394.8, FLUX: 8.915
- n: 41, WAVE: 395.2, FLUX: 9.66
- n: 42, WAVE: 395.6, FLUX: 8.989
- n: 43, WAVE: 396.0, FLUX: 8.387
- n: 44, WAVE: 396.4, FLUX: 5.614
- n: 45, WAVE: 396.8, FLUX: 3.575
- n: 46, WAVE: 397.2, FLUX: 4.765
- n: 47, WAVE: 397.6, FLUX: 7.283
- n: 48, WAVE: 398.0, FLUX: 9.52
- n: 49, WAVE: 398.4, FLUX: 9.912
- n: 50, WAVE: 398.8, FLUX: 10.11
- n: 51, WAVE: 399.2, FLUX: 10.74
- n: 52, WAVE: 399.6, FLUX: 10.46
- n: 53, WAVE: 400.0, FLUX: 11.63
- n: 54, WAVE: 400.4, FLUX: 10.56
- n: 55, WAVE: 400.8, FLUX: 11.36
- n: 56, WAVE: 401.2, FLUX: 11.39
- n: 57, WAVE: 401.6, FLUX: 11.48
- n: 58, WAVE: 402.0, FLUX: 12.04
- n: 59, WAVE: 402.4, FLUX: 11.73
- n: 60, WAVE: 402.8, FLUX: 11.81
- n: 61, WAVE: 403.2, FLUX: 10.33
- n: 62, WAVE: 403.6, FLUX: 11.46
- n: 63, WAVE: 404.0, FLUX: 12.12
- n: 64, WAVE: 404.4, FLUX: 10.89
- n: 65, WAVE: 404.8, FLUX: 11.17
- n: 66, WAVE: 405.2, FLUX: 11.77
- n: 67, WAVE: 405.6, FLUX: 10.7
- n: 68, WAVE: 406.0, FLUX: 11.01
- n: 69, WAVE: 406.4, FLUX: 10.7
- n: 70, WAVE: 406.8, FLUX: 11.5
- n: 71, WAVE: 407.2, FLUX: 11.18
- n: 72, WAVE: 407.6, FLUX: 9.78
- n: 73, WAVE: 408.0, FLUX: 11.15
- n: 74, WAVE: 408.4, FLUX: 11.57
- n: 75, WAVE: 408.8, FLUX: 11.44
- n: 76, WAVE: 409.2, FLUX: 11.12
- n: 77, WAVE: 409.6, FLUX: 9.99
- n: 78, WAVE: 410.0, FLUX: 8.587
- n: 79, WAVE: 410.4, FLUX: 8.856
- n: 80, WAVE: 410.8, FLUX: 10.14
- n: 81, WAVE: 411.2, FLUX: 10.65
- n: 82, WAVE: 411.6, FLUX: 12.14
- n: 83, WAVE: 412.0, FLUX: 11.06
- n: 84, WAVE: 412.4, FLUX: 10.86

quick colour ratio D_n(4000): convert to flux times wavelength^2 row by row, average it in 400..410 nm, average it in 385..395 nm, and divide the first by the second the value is 1.6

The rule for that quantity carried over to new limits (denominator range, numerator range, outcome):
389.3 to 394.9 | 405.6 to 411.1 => 1.46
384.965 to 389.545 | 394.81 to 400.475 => 1.21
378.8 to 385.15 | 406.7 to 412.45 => 1.76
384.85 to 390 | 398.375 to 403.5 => 1.57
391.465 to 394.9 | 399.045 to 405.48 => 1.61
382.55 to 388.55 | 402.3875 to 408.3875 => 1.74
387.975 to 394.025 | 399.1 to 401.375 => 1.54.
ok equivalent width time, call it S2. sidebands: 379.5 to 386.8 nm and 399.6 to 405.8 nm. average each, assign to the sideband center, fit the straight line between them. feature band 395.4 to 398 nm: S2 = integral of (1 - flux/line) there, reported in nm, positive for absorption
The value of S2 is 0.872 nm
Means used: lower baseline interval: 7.16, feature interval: 6.67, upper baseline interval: 11.3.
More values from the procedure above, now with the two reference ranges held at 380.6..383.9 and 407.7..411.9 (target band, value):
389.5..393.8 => 0.09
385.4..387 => -0.17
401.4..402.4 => -0.24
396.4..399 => 0.44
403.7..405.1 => -0.23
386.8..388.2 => -0.04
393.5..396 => 0.11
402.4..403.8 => -0.24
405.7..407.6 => -0.15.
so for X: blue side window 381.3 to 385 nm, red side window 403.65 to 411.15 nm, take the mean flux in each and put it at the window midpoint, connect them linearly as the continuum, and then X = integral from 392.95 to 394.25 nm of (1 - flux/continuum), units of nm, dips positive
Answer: 0.44 nm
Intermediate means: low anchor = 6.5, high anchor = 10.8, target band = 5.54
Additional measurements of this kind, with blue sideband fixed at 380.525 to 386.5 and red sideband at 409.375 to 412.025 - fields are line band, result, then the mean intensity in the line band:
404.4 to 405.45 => -0.20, 11.3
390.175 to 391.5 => -0.19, 9.07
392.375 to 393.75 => 0.40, 5.8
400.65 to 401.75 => -0.28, 11.4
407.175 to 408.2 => -0.08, 10.6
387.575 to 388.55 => 0.07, 7.09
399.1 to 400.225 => -0.26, 11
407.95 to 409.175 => -0.18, 11.4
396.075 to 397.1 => 0.42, 5.07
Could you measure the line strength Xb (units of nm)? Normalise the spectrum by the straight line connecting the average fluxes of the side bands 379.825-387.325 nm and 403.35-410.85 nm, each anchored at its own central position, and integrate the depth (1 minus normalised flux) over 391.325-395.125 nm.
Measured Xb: 0.50 nm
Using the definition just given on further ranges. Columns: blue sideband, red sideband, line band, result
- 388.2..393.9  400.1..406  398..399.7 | -0.03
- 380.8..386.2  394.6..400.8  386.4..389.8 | 0.07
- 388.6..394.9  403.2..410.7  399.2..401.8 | -0.45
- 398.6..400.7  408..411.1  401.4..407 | -0.42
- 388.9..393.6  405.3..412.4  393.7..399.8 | 0.42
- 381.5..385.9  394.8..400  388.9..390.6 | -0.09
